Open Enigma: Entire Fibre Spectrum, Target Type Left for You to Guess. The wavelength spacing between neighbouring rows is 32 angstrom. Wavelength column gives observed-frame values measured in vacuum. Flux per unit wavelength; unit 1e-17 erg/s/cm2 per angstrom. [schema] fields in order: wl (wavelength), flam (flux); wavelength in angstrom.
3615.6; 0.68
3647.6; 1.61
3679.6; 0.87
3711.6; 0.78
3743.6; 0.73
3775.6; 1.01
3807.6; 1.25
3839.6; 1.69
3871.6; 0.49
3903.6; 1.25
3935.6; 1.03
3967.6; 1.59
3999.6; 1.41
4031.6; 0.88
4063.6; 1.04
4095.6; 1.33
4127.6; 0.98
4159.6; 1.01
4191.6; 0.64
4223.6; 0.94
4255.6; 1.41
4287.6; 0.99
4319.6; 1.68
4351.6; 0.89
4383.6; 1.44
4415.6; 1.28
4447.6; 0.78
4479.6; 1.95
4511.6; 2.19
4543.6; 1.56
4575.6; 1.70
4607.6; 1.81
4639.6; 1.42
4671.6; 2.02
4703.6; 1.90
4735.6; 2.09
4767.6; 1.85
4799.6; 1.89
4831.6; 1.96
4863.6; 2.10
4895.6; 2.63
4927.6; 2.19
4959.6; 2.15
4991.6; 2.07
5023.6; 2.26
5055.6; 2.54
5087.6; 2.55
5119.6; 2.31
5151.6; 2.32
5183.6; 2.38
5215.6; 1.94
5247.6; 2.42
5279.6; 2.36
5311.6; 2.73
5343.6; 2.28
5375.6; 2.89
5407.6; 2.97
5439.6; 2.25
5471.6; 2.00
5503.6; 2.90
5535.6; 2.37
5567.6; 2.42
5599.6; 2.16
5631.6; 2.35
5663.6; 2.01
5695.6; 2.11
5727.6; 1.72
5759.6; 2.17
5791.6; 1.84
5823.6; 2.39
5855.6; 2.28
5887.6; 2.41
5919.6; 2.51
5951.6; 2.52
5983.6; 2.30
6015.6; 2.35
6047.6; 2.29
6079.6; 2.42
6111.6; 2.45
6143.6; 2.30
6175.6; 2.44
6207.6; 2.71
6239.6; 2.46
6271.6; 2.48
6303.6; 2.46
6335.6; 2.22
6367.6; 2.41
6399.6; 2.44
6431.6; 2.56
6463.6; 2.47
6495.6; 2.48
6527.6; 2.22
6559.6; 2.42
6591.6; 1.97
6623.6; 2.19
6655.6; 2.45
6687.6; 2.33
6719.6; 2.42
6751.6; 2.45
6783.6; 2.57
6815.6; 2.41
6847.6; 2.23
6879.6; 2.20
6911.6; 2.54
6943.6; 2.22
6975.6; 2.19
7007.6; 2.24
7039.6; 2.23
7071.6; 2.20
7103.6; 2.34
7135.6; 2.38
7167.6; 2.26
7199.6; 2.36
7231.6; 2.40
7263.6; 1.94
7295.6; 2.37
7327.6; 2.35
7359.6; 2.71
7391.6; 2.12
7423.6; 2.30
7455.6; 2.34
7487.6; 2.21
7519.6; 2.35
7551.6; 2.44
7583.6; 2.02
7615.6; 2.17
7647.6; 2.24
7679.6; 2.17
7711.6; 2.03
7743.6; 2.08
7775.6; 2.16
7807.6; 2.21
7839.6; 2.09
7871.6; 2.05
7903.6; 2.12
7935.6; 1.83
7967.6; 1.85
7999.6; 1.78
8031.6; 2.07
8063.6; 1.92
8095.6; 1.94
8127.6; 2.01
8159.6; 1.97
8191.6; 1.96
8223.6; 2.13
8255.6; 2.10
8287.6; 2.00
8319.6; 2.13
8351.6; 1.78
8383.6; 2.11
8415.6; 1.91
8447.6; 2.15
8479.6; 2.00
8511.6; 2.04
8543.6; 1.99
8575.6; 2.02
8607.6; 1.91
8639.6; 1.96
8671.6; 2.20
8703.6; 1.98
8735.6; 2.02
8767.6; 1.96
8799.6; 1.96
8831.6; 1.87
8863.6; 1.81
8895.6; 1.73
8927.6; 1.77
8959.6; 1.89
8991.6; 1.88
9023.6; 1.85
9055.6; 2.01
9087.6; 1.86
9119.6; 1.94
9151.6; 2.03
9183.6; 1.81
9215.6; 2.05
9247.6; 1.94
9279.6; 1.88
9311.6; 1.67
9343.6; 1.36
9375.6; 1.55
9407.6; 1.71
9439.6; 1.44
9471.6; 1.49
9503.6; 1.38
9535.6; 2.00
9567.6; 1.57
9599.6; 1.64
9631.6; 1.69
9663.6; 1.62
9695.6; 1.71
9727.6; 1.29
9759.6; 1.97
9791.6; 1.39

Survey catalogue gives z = 0.12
